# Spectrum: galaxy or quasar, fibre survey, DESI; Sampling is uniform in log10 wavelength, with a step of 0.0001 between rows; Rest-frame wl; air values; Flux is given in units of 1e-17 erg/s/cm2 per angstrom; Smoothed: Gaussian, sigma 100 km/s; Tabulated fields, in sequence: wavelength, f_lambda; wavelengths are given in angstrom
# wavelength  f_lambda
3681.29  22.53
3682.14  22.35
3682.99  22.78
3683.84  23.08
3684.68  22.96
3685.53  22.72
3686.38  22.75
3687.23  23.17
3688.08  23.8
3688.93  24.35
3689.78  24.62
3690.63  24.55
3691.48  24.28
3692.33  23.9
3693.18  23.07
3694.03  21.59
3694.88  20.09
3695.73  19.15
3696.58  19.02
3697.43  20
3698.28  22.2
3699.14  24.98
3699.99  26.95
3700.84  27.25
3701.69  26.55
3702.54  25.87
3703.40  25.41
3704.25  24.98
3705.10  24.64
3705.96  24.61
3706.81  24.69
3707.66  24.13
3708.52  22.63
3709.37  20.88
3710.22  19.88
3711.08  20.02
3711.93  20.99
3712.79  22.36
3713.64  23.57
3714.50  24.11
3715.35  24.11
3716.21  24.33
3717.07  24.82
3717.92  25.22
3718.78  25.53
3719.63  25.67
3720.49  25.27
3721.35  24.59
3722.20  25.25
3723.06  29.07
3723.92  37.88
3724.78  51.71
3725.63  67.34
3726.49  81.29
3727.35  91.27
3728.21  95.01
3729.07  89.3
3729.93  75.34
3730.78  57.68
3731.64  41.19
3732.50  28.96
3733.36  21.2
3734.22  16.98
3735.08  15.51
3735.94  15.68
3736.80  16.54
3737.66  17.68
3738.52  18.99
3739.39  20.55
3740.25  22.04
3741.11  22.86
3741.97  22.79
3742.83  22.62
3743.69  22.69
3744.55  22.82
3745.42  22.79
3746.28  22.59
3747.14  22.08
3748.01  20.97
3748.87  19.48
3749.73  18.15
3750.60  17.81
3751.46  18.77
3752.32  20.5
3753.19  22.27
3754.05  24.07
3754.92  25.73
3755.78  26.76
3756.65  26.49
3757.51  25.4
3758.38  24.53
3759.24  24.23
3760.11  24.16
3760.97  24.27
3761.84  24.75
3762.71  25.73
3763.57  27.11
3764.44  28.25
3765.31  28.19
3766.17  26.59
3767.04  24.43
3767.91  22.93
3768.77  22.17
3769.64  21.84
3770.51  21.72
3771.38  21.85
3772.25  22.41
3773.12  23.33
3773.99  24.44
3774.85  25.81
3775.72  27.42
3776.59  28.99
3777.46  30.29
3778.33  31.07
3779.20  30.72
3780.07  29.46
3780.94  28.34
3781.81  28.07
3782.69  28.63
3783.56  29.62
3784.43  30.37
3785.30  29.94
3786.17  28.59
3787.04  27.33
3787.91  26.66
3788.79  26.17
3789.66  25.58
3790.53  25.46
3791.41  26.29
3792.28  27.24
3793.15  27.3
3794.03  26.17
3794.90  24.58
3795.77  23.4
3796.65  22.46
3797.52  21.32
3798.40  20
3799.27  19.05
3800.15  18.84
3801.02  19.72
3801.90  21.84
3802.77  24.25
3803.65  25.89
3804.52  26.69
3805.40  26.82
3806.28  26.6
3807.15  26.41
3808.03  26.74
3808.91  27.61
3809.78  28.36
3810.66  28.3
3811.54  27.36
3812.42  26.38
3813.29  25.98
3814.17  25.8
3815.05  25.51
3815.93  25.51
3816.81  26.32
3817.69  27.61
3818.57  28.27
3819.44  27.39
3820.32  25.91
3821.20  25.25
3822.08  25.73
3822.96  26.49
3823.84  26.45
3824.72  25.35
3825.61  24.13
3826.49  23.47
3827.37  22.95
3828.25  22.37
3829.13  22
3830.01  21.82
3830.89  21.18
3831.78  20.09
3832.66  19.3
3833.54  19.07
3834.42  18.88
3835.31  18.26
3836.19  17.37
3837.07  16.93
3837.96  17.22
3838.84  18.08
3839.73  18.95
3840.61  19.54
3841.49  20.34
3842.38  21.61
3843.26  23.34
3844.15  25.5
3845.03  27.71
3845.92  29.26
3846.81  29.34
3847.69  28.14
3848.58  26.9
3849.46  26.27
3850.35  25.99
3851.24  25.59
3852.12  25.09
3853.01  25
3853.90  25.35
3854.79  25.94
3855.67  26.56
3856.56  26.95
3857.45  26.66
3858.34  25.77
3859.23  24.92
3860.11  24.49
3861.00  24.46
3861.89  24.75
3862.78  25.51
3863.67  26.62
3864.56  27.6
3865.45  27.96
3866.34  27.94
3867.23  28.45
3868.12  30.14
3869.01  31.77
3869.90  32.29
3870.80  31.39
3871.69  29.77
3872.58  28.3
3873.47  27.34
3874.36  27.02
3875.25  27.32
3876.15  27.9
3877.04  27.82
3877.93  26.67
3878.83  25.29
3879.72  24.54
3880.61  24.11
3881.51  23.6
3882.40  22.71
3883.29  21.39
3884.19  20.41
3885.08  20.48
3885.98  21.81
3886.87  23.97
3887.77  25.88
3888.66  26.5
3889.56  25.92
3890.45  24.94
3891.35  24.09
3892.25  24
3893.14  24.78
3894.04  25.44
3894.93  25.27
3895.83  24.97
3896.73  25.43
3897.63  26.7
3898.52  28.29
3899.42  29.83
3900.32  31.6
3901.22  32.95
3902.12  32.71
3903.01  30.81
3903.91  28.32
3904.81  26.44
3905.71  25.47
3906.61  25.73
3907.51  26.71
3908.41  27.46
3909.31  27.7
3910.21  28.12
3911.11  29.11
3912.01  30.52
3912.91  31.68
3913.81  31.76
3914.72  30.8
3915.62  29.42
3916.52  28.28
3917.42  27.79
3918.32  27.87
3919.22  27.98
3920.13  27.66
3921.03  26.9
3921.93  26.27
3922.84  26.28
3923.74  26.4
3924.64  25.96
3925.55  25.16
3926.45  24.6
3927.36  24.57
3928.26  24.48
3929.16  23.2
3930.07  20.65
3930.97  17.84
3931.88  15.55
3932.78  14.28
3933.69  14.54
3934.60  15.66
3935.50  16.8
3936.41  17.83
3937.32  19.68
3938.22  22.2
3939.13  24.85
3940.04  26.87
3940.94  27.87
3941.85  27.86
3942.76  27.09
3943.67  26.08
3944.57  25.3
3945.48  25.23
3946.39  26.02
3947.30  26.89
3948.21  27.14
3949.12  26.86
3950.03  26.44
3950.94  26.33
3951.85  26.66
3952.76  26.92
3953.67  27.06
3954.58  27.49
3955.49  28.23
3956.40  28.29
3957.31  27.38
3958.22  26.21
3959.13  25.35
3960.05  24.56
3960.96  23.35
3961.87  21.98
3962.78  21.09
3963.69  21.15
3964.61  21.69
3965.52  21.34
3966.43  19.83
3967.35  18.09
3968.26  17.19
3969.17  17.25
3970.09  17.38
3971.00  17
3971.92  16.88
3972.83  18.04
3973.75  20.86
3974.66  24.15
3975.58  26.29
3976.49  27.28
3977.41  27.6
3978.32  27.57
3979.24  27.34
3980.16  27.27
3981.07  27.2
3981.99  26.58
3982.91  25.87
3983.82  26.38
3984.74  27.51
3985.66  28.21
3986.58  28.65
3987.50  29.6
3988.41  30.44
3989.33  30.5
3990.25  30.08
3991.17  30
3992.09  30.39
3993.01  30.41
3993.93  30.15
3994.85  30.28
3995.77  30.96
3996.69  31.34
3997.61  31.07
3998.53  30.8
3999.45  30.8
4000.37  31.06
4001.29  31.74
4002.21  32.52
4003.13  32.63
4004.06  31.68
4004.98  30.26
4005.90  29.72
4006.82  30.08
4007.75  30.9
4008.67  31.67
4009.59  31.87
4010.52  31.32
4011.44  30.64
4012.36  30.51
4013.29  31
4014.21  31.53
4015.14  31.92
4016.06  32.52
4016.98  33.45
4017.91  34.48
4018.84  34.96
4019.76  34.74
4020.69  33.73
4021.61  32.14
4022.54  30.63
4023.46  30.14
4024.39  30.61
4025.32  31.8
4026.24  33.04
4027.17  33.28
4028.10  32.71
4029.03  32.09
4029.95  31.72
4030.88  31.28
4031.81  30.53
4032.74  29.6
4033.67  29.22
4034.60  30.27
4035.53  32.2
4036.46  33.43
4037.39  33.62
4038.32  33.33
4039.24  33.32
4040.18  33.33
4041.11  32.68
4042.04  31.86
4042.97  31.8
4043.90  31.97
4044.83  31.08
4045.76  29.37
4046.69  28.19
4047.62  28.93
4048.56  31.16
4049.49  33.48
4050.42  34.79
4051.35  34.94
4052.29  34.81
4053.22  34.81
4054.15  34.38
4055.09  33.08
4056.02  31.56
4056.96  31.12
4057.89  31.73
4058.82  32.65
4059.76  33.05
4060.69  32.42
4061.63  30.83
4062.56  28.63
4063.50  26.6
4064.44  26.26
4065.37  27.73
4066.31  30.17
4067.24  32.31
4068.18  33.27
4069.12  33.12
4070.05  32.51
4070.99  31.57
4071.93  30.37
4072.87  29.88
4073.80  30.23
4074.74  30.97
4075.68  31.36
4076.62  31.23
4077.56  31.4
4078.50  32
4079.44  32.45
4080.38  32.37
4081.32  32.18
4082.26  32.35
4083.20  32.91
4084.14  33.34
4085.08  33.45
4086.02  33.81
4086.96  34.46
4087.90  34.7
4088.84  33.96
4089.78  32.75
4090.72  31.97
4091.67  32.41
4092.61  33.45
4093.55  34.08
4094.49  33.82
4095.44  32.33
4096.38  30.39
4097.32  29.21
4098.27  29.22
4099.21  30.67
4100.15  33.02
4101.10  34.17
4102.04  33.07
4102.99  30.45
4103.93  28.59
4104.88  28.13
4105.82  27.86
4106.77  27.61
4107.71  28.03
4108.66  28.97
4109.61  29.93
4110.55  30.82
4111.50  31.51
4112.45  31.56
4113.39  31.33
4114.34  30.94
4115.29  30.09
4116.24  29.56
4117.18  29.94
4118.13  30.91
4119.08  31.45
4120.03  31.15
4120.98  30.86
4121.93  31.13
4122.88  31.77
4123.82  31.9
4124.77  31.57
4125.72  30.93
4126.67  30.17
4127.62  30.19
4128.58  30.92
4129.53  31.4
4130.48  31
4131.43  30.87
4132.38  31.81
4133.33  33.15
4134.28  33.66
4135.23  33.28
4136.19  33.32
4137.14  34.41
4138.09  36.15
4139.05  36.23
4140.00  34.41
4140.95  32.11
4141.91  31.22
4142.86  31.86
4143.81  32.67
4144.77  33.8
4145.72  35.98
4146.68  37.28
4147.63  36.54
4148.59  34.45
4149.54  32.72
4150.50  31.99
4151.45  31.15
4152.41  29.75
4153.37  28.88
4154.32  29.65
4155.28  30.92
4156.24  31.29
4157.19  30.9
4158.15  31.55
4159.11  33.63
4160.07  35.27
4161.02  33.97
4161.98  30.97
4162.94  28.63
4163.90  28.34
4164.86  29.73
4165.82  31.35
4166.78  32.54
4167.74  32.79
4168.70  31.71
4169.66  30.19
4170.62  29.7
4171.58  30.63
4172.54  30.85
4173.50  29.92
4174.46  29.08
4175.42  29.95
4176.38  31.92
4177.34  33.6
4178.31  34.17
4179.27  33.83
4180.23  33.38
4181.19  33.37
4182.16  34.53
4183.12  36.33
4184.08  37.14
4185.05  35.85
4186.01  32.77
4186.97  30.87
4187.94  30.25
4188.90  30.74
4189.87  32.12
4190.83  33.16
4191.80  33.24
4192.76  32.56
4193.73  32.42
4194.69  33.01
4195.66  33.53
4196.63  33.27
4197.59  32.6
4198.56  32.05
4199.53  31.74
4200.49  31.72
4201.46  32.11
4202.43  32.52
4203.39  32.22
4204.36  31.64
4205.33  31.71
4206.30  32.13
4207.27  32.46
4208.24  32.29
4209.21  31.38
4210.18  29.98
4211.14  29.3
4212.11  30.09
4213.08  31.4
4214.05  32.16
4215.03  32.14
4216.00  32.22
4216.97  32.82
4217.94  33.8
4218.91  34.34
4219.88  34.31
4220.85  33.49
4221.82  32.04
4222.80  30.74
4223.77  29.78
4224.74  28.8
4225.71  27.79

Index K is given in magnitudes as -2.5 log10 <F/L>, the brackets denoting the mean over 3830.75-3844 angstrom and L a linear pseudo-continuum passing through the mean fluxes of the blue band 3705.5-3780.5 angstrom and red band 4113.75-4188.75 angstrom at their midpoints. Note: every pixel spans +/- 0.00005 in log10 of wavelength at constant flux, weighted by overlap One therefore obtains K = 0.45 mag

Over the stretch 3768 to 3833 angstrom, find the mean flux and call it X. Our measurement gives 25.4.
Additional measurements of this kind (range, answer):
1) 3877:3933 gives 26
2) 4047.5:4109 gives 31.7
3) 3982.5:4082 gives 31.4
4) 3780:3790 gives 28.2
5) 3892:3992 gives 25.4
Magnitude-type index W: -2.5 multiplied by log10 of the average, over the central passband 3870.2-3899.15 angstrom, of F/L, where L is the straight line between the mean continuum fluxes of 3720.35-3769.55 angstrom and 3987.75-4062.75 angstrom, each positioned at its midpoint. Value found 0.22 mag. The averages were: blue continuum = 30.8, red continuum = 31.7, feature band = 25.5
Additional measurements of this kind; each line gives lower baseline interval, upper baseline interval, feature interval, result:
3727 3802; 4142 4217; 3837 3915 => 0.10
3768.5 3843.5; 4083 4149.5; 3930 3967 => 0.19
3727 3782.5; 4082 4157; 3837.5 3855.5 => 0.20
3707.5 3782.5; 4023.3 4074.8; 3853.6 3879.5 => 0.10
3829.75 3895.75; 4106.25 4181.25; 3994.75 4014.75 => -0.10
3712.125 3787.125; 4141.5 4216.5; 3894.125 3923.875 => 0.08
